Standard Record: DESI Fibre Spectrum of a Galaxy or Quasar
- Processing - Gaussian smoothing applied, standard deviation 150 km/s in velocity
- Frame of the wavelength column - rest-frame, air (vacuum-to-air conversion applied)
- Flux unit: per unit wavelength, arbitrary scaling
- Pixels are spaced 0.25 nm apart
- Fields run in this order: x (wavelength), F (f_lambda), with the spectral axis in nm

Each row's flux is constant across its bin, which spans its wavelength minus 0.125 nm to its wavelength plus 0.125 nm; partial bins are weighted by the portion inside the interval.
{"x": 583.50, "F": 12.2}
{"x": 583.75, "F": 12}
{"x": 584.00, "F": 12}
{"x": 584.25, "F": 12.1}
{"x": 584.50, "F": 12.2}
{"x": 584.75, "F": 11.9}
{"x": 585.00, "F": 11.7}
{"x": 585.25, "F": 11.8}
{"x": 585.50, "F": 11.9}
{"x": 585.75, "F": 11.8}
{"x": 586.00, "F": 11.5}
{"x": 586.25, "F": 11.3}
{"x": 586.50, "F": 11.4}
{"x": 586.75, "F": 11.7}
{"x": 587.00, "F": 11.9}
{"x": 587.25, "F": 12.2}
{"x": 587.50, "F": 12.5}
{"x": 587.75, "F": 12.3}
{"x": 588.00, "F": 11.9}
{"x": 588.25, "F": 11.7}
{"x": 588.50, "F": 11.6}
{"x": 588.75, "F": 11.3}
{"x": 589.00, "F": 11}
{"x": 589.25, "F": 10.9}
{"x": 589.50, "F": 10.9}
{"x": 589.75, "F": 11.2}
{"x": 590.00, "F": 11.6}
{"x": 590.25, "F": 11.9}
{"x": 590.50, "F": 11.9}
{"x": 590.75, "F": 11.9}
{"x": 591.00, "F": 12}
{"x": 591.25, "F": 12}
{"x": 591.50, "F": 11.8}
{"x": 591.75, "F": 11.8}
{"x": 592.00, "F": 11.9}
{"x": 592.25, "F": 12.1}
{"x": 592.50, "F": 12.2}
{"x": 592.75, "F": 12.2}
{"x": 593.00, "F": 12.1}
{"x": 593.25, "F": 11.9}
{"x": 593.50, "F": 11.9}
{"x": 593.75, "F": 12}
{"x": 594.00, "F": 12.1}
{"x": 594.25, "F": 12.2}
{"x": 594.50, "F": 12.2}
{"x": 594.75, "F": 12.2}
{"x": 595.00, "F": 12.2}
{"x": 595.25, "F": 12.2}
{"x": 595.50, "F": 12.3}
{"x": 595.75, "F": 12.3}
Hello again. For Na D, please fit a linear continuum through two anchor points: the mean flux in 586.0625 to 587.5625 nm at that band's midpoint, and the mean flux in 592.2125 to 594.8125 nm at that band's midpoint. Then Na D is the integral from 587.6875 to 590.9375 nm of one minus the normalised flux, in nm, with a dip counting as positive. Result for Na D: 0.10 nm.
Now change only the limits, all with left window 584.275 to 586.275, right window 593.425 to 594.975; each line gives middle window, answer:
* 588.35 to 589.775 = 0.09 nm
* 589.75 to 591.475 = 0.02 nm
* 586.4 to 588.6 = -0.01 nm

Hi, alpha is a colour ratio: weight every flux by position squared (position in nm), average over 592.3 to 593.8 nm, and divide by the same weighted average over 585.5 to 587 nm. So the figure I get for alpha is 1.06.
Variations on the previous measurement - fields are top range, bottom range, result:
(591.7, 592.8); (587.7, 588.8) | 1.04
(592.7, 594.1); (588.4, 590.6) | 1.07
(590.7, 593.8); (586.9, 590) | 1.05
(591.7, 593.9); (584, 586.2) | 1.04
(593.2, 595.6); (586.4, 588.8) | 1.05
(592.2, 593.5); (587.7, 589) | 1.05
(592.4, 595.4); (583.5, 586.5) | 1.06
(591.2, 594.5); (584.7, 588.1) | 1.04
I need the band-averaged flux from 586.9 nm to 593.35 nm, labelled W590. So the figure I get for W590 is 11.8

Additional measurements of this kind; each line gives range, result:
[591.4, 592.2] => 11.9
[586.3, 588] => 12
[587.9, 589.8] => 11.3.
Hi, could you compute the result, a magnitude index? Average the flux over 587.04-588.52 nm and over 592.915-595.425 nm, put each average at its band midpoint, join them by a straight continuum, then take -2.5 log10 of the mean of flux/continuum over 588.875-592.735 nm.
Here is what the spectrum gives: 0.04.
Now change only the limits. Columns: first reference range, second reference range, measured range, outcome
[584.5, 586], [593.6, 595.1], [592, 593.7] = 0.00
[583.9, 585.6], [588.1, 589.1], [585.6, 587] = 0.01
